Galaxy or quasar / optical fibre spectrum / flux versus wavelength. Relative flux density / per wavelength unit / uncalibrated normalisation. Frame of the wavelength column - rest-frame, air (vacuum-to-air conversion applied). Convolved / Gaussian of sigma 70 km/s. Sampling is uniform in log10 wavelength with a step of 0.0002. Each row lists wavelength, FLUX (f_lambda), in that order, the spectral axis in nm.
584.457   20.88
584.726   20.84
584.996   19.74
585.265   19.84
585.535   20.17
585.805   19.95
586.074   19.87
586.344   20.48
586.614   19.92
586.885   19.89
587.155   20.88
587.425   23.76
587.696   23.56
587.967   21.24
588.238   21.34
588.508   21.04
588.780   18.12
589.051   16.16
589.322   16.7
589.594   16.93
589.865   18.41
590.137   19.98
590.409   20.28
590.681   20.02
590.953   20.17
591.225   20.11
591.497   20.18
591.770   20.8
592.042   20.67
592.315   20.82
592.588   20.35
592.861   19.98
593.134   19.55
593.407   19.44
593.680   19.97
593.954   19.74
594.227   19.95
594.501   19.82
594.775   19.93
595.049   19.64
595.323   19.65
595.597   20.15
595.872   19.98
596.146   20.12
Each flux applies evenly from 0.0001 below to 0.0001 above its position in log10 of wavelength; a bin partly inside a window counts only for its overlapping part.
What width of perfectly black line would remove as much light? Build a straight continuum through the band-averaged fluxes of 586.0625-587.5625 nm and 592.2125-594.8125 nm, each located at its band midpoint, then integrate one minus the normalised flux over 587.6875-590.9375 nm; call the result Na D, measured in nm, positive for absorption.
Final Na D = 0.187 nm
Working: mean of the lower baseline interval 20.9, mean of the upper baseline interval 19.9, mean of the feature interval 19.3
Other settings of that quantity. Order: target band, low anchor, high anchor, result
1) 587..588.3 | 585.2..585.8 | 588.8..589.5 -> -0.29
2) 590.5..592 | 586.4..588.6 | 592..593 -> 0.03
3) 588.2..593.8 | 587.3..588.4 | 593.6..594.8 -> 0.42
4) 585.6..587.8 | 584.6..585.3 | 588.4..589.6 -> -0.21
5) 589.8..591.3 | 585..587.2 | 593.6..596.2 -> 0.01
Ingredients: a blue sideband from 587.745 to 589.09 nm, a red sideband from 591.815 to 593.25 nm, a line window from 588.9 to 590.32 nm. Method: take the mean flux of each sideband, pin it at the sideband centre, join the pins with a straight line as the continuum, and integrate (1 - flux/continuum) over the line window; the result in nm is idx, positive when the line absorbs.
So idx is 0.17 nm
